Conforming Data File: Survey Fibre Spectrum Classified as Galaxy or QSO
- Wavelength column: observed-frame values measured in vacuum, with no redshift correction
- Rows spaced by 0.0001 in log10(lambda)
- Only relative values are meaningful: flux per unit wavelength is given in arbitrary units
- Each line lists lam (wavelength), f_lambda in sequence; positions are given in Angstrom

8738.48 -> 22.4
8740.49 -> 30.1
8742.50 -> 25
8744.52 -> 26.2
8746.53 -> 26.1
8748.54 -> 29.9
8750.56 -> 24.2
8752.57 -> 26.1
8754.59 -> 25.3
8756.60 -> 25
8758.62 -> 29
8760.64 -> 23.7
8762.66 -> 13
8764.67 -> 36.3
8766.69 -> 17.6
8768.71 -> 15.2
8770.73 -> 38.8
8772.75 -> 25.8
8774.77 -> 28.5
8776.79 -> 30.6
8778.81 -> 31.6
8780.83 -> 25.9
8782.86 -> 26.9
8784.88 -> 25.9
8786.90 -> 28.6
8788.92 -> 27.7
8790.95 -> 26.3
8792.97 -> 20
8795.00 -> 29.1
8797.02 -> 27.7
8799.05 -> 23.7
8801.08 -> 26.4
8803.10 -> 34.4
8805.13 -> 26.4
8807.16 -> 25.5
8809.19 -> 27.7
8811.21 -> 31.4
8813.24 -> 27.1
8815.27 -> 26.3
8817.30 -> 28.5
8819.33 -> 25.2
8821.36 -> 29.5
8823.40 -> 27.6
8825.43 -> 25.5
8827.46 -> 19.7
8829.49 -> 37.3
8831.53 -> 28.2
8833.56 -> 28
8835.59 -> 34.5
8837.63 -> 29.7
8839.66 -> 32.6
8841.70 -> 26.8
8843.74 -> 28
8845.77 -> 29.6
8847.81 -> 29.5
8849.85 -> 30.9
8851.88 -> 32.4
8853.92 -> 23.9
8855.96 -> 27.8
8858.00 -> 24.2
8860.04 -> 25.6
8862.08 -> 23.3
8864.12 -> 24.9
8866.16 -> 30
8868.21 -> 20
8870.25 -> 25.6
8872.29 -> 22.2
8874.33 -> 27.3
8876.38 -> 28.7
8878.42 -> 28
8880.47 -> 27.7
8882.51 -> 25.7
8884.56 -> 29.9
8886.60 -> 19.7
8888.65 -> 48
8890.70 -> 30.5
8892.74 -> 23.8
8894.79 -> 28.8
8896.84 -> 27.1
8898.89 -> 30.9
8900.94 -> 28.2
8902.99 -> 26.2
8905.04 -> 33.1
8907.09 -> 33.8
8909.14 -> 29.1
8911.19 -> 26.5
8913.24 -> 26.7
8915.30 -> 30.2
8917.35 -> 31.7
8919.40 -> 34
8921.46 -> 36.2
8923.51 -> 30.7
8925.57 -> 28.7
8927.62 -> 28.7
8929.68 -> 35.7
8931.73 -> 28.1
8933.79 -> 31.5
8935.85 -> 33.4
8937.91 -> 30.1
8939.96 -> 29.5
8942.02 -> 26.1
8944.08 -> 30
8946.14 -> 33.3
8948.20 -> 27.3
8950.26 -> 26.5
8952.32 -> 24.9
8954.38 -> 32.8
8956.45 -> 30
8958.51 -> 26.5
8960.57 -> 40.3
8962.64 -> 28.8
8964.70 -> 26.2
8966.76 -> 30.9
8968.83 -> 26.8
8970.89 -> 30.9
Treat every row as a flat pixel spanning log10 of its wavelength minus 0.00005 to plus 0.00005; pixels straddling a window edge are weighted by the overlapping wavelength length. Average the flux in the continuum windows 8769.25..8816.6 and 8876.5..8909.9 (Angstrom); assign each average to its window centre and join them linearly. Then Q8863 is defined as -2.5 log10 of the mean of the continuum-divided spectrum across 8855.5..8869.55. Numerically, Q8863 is 0.16 mag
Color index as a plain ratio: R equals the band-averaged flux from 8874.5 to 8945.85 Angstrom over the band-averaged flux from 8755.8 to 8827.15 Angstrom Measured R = 1.12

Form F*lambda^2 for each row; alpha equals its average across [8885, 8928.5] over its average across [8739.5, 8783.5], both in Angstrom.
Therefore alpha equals 1.2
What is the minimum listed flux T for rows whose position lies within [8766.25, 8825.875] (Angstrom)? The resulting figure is 15.2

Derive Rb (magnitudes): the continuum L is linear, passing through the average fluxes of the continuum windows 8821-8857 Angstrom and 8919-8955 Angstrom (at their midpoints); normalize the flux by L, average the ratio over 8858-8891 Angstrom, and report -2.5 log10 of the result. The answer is 0.09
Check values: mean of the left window 29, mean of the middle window 27.2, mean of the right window 30.3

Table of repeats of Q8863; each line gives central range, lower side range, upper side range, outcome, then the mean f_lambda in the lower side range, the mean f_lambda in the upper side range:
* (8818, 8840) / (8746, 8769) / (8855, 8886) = -0.13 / 24.5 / 26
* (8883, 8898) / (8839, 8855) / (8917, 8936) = 0.04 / 29.1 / 31.8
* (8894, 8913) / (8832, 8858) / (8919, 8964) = 0.03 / 29.2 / 30.5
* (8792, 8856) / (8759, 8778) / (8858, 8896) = -0.07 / 25.7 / 27.1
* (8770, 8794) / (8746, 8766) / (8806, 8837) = -0.05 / 25.7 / 28.1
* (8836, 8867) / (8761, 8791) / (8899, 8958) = 0.01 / 26.5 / 30.1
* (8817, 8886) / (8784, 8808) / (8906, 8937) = 0.04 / 26.8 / 31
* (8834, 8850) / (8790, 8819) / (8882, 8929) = -0.07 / 27.1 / 30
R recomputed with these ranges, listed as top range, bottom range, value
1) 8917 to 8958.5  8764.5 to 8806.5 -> 1.12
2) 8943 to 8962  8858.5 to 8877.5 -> 1.19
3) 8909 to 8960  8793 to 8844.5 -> 1.07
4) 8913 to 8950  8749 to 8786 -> 1.17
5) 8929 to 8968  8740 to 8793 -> 1.14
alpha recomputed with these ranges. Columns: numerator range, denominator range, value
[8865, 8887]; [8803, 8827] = 0.96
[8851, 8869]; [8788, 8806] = 0.97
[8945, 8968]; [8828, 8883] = 1.09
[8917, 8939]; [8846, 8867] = 1.18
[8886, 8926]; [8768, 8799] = 1.14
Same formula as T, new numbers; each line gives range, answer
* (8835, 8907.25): 19.7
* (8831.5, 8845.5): 26.8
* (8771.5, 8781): 25.8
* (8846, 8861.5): 23.9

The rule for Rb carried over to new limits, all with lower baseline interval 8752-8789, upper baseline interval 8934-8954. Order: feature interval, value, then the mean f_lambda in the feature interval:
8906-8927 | -0.07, 30.7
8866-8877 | 0.12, 25.2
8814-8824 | -0.01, 27.4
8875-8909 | -0.04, 29.3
